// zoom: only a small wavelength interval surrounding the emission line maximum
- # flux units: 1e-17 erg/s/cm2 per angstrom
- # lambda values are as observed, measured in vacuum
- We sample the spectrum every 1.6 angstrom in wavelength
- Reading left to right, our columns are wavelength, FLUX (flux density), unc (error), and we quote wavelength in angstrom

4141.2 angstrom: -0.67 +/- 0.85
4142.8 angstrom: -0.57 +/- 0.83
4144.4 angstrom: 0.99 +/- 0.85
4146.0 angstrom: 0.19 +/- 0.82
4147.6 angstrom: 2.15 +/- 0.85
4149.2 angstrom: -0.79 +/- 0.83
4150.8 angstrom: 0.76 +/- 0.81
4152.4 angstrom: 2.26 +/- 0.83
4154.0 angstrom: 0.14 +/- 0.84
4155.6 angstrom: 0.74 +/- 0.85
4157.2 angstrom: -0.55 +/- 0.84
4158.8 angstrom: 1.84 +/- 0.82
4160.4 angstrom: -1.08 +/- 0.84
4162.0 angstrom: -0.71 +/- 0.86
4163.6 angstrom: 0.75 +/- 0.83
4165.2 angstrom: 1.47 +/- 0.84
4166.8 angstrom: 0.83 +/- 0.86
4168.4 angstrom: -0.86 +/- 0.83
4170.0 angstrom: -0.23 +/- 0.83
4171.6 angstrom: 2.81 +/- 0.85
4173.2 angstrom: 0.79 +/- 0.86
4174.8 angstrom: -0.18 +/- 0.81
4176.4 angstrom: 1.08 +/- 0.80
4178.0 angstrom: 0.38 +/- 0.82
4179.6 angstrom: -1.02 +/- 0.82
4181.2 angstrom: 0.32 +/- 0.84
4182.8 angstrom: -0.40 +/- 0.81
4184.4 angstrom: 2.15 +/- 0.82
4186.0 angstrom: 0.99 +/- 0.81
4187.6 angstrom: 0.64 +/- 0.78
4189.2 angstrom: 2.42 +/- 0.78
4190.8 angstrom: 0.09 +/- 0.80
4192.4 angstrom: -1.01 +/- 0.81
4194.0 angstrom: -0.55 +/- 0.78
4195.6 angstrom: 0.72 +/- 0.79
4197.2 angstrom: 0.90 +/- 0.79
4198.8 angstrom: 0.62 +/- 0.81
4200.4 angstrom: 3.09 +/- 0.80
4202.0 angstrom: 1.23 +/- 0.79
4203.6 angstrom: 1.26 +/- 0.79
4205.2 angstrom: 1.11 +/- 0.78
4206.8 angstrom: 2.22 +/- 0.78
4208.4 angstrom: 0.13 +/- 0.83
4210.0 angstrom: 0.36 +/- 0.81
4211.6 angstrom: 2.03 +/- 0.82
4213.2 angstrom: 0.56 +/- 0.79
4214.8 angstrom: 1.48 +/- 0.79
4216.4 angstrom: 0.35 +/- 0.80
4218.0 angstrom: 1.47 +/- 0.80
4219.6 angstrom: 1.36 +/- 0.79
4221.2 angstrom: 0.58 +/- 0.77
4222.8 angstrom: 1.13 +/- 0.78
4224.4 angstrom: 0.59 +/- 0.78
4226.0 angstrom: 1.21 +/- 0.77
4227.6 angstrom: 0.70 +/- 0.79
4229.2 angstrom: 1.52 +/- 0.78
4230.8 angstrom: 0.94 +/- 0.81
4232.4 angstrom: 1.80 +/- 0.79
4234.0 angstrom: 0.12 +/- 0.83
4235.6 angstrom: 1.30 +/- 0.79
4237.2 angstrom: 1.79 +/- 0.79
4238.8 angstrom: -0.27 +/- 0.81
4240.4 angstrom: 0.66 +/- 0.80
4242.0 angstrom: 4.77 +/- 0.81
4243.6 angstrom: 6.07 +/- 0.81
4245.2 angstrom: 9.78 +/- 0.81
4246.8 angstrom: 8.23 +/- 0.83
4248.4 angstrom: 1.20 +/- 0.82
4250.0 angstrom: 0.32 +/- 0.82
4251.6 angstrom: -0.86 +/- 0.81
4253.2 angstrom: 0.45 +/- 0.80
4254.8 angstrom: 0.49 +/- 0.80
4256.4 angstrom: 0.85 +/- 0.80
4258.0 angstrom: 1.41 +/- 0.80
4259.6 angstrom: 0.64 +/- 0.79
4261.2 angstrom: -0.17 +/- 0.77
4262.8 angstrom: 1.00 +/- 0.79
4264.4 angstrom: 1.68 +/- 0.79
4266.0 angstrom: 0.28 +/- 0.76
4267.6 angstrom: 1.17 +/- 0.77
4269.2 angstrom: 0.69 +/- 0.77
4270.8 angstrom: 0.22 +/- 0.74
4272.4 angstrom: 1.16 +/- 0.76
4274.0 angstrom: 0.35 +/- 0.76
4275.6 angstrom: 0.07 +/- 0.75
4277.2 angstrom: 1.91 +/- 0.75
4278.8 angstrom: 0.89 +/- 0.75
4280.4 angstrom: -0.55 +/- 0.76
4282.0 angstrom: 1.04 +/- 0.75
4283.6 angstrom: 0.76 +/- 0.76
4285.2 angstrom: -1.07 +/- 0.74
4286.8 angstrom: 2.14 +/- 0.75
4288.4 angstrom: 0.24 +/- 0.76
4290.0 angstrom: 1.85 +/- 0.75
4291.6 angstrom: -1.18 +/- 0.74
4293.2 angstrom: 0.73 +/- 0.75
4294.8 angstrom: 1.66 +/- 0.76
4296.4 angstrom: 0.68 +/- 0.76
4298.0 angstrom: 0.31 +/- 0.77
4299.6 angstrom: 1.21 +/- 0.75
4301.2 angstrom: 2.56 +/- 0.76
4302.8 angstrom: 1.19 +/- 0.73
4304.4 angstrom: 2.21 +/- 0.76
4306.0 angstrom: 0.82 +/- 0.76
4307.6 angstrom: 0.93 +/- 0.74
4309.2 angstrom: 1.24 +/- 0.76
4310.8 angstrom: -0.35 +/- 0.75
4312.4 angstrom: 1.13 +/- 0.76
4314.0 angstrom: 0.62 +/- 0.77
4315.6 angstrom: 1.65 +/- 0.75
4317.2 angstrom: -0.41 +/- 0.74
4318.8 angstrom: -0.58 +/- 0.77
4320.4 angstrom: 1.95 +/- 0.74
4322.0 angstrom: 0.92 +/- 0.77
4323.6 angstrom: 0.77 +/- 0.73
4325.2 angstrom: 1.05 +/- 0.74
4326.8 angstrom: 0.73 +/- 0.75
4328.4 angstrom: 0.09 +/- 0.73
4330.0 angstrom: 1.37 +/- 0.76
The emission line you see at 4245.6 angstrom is [O II] 3727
